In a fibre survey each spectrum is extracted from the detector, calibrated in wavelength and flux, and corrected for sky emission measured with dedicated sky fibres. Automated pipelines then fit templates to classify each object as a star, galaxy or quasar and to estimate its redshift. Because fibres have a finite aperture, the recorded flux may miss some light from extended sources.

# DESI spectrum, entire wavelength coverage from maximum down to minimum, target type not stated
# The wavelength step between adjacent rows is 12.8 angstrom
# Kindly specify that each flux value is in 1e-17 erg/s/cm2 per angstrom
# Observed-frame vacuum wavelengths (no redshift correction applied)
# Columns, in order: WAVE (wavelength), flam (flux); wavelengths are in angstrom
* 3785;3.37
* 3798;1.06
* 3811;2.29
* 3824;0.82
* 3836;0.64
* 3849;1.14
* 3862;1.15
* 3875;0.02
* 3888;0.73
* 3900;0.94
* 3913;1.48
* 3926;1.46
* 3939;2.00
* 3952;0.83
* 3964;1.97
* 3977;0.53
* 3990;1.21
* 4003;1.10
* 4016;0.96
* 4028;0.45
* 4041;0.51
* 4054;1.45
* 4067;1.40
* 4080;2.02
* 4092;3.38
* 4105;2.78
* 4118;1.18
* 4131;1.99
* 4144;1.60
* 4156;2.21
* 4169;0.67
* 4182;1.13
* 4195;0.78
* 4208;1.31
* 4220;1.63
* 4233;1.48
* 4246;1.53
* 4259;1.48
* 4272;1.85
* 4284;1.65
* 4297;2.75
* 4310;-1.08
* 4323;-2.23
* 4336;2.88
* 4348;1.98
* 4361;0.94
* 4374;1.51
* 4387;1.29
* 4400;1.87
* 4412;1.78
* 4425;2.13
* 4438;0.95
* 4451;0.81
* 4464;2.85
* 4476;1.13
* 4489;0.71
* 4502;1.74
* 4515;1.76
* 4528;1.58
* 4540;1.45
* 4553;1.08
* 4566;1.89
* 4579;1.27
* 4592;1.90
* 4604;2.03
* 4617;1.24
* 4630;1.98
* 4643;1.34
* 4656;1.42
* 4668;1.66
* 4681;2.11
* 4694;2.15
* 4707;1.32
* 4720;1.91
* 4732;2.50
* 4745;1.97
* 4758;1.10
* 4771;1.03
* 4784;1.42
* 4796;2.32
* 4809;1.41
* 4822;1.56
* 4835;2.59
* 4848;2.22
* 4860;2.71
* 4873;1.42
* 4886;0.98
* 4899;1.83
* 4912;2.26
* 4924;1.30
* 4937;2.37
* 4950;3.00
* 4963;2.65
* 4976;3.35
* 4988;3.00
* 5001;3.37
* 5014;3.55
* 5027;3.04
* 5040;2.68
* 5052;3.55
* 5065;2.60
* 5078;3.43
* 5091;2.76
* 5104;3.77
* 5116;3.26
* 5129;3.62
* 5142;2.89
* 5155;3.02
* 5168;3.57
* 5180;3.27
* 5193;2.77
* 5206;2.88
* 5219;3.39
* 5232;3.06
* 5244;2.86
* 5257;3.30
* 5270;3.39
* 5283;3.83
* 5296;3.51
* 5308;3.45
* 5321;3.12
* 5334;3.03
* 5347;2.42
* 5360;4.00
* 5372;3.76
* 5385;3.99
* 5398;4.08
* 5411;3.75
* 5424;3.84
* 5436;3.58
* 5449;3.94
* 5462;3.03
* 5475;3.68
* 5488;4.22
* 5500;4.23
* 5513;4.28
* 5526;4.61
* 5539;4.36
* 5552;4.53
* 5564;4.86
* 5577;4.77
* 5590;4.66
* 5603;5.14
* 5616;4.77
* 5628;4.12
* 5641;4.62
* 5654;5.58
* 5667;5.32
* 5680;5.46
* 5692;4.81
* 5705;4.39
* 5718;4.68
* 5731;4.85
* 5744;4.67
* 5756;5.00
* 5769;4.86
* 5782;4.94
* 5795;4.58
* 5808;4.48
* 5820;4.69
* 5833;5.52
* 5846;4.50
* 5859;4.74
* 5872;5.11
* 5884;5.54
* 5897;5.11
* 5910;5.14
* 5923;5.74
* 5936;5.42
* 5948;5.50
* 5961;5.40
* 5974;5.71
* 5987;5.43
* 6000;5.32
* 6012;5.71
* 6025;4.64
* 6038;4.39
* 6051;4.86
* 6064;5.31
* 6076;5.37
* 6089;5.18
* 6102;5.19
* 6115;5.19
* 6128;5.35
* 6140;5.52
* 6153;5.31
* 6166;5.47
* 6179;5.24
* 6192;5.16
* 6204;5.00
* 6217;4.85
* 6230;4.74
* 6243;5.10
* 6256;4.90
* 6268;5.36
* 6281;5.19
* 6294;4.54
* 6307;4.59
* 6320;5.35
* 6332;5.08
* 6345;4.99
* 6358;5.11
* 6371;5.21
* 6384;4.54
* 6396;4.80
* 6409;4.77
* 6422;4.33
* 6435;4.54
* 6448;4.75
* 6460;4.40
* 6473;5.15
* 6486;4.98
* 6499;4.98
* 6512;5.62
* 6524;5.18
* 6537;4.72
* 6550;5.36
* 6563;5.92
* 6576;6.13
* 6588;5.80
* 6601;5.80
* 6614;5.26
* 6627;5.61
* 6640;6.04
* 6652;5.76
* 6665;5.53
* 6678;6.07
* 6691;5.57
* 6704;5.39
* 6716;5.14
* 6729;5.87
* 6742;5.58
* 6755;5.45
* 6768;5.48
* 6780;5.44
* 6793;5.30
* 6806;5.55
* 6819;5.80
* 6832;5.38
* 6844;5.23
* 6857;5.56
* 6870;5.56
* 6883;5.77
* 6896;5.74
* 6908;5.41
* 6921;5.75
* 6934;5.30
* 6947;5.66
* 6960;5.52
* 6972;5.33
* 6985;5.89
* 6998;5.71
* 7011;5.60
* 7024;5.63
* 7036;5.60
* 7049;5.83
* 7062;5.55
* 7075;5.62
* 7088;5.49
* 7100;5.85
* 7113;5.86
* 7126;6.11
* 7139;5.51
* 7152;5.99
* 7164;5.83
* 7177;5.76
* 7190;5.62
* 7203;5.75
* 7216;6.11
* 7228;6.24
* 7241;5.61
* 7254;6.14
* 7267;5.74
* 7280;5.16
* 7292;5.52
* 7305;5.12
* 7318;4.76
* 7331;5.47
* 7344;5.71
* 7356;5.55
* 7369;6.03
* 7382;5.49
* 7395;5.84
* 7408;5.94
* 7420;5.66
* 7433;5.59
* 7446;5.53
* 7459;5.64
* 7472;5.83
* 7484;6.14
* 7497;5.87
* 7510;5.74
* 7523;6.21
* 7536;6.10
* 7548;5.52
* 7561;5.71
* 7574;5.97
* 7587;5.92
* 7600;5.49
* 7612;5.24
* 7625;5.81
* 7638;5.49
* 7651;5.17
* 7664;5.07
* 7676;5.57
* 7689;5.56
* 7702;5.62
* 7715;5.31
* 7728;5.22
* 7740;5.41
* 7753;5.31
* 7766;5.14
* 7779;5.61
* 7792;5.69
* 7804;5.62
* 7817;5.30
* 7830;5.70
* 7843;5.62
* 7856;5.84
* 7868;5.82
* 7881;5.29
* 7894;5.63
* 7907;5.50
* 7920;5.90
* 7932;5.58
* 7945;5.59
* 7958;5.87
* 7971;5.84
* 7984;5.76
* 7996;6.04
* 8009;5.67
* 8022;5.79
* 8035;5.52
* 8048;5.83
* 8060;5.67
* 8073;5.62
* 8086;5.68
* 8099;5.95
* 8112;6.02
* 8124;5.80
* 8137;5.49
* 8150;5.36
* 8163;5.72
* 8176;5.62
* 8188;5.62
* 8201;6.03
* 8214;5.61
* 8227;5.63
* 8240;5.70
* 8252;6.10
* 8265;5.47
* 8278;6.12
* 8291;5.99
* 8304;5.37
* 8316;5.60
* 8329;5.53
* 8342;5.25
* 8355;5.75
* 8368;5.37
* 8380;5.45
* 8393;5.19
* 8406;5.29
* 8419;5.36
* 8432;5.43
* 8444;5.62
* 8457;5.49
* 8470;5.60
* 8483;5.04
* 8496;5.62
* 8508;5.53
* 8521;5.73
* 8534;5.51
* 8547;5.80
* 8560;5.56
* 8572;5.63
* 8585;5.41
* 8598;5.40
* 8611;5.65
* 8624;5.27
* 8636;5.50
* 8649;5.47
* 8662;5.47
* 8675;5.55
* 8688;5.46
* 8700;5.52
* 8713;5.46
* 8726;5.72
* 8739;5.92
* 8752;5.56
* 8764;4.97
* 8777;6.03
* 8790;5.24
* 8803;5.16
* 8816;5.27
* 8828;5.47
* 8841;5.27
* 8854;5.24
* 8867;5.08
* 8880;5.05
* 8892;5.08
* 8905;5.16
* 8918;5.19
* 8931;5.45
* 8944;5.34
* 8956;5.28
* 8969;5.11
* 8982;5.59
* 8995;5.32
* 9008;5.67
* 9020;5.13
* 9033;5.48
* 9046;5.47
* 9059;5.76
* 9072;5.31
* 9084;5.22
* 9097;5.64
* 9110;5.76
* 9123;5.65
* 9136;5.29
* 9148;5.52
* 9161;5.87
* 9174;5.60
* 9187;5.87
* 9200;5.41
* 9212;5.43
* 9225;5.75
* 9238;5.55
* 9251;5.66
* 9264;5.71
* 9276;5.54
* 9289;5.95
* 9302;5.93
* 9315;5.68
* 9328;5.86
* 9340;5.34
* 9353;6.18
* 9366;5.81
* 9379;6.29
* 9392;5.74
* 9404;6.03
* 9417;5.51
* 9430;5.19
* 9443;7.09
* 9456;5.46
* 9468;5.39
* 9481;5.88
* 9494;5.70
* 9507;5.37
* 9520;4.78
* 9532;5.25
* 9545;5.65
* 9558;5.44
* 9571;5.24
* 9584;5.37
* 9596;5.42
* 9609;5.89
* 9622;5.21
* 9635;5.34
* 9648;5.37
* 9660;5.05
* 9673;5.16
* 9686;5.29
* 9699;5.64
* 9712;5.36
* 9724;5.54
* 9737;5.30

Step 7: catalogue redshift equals 0.24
